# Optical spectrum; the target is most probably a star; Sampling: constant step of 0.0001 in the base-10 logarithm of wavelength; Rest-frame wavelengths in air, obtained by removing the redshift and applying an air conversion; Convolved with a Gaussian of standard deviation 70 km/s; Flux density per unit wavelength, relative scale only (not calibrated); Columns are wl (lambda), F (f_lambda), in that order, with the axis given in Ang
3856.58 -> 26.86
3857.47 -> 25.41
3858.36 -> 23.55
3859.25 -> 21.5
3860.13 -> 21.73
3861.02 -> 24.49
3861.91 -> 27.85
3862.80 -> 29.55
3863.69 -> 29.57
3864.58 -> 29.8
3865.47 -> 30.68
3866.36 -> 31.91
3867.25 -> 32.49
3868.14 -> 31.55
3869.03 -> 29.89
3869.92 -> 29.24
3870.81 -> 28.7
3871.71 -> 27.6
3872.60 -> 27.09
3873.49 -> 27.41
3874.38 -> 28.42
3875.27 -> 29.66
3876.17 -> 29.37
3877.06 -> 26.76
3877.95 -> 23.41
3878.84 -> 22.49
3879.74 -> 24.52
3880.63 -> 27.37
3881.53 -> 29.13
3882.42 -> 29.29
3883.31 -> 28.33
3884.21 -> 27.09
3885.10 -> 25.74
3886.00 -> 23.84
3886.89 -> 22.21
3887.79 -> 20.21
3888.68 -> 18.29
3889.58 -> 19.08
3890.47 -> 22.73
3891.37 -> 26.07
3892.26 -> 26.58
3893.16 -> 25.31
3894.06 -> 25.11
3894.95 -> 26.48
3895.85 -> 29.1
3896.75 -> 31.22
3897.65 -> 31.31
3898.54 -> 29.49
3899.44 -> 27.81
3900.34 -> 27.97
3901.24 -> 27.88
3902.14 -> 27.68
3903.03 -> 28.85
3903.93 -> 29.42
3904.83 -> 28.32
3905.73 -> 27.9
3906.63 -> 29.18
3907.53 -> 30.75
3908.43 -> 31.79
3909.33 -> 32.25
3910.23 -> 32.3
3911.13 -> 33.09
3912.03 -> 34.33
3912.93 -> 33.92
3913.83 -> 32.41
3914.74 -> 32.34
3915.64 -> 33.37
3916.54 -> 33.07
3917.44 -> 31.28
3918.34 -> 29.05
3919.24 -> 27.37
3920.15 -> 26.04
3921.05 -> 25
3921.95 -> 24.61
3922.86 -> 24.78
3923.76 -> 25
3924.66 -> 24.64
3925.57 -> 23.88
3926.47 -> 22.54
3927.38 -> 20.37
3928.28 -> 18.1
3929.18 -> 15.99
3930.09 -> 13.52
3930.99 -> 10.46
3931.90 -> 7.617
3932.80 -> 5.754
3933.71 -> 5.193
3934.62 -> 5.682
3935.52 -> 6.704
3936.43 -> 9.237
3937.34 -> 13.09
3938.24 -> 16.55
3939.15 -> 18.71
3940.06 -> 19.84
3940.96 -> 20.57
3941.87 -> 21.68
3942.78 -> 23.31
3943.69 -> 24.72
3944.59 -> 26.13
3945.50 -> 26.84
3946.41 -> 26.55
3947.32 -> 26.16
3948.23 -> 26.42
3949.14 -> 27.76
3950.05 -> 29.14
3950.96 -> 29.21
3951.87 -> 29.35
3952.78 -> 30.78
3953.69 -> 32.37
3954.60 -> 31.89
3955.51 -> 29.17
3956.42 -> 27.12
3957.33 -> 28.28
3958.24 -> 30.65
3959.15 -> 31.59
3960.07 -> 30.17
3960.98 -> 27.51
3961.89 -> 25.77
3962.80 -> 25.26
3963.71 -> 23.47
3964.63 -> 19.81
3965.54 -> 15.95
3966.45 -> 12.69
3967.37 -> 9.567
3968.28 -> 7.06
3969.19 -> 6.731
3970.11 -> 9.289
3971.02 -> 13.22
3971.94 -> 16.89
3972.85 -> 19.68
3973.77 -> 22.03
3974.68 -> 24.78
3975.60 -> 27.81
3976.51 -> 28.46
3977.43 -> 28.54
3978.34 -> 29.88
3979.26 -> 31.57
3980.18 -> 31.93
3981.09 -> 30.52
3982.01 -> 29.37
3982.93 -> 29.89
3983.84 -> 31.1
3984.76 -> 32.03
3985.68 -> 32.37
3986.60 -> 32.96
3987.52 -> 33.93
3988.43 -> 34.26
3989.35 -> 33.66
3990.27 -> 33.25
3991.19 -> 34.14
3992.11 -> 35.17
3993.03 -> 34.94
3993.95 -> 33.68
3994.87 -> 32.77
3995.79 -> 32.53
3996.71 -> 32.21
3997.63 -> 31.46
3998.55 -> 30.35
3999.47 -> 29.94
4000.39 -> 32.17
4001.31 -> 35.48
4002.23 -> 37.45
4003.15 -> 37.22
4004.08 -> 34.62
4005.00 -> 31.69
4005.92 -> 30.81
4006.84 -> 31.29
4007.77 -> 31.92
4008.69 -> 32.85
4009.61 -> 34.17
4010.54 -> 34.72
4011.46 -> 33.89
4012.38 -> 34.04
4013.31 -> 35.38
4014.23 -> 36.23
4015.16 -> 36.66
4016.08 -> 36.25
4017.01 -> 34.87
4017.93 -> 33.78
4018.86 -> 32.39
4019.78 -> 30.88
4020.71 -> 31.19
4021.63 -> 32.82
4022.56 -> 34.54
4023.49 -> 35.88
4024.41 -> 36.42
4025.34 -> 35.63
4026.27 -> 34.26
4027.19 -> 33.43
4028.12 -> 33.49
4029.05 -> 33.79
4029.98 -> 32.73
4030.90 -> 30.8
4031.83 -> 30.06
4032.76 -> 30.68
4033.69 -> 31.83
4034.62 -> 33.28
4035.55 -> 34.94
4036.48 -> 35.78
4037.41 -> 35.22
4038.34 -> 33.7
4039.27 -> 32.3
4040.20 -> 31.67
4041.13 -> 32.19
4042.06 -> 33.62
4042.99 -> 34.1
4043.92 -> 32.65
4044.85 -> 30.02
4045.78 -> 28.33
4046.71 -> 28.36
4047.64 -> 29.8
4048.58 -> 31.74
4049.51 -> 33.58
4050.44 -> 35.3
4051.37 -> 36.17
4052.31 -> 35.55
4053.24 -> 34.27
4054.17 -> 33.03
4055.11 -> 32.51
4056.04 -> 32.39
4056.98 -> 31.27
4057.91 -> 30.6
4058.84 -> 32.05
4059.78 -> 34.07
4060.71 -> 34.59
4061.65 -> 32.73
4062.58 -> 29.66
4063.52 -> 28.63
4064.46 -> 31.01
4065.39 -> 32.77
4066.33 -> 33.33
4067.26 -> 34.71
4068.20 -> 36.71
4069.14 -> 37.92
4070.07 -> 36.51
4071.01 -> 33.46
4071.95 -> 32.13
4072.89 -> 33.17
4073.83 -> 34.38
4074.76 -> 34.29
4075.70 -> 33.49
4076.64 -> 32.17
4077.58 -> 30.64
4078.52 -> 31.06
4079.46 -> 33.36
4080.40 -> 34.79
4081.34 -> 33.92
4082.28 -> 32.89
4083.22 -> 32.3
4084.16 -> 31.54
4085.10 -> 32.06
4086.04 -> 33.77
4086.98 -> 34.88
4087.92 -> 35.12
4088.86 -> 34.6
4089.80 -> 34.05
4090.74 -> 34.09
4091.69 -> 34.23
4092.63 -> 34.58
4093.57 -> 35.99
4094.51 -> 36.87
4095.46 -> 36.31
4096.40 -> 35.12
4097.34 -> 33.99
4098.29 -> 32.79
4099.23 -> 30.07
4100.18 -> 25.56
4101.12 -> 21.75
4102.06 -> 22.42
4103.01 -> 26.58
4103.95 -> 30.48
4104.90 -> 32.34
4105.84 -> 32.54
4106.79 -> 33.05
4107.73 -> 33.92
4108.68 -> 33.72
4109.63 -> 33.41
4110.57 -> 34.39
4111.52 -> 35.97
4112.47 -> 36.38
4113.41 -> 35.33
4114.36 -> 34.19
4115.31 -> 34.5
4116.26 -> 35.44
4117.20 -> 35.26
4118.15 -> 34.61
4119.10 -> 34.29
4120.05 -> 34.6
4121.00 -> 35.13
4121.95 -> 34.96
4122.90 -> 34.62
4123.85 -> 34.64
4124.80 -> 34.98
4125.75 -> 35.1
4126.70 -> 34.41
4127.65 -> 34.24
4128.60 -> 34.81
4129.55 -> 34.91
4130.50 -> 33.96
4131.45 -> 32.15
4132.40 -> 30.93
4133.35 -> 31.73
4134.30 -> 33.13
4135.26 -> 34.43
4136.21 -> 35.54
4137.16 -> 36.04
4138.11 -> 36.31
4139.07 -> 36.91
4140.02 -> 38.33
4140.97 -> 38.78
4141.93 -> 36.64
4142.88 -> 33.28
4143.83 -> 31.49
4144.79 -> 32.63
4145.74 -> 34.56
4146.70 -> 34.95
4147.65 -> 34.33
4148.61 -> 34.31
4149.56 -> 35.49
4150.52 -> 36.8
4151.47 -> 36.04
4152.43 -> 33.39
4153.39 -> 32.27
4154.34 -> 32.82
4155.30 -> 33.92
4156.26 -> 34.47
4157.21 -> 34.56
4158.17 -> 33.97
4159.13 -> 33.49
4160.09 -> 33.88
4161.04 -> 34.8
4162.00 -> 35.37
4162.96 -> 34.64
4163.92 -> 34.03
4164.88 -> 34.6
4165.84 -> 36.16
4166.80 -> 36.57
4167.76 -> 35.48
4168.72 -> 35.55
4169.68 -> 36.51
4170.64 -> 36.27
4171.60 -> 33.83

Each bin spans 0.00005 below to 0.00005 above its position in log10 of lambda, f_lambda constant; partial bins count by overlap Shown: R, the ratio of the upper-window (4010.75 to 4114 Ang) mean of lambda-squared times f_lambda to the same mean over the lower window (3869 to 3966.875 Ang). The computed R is 1.42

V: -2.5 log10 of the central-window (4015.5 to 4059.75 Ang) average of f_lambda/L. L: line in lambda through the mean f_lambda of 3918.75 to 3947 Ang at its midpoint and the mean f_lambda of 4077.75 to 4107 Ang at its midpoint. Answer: -0.19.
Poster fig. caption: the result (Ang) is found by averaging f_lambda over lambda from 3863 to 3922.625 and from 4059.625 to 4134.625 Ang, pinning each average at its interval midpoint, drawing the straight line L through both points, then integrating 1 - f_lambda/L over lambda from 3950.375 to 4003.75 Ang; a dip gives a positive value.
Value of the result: 4.47 Ang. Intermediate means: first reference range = 28.2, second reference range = 33.3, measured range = 27.8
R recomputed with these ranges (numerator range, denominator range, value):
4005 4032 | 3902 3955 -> 1.45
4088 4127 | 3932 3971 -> 1.71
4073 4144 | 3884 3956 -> 1.50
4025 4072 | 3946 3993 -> 1.29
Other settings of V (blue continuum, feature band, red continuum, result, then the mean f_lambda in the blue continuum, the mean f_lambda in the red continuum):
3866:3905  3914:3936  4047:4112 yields 0.34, 27.1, 32.9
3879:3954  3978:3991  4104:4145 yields -0.15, 24.7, 34.5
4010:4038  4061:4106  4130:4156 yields 0.05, 33.9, 34.5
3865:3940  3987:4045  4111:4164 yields -0.13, 25.1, 34.6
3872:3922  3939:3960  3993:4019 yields 0.14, 27.9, 33.6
